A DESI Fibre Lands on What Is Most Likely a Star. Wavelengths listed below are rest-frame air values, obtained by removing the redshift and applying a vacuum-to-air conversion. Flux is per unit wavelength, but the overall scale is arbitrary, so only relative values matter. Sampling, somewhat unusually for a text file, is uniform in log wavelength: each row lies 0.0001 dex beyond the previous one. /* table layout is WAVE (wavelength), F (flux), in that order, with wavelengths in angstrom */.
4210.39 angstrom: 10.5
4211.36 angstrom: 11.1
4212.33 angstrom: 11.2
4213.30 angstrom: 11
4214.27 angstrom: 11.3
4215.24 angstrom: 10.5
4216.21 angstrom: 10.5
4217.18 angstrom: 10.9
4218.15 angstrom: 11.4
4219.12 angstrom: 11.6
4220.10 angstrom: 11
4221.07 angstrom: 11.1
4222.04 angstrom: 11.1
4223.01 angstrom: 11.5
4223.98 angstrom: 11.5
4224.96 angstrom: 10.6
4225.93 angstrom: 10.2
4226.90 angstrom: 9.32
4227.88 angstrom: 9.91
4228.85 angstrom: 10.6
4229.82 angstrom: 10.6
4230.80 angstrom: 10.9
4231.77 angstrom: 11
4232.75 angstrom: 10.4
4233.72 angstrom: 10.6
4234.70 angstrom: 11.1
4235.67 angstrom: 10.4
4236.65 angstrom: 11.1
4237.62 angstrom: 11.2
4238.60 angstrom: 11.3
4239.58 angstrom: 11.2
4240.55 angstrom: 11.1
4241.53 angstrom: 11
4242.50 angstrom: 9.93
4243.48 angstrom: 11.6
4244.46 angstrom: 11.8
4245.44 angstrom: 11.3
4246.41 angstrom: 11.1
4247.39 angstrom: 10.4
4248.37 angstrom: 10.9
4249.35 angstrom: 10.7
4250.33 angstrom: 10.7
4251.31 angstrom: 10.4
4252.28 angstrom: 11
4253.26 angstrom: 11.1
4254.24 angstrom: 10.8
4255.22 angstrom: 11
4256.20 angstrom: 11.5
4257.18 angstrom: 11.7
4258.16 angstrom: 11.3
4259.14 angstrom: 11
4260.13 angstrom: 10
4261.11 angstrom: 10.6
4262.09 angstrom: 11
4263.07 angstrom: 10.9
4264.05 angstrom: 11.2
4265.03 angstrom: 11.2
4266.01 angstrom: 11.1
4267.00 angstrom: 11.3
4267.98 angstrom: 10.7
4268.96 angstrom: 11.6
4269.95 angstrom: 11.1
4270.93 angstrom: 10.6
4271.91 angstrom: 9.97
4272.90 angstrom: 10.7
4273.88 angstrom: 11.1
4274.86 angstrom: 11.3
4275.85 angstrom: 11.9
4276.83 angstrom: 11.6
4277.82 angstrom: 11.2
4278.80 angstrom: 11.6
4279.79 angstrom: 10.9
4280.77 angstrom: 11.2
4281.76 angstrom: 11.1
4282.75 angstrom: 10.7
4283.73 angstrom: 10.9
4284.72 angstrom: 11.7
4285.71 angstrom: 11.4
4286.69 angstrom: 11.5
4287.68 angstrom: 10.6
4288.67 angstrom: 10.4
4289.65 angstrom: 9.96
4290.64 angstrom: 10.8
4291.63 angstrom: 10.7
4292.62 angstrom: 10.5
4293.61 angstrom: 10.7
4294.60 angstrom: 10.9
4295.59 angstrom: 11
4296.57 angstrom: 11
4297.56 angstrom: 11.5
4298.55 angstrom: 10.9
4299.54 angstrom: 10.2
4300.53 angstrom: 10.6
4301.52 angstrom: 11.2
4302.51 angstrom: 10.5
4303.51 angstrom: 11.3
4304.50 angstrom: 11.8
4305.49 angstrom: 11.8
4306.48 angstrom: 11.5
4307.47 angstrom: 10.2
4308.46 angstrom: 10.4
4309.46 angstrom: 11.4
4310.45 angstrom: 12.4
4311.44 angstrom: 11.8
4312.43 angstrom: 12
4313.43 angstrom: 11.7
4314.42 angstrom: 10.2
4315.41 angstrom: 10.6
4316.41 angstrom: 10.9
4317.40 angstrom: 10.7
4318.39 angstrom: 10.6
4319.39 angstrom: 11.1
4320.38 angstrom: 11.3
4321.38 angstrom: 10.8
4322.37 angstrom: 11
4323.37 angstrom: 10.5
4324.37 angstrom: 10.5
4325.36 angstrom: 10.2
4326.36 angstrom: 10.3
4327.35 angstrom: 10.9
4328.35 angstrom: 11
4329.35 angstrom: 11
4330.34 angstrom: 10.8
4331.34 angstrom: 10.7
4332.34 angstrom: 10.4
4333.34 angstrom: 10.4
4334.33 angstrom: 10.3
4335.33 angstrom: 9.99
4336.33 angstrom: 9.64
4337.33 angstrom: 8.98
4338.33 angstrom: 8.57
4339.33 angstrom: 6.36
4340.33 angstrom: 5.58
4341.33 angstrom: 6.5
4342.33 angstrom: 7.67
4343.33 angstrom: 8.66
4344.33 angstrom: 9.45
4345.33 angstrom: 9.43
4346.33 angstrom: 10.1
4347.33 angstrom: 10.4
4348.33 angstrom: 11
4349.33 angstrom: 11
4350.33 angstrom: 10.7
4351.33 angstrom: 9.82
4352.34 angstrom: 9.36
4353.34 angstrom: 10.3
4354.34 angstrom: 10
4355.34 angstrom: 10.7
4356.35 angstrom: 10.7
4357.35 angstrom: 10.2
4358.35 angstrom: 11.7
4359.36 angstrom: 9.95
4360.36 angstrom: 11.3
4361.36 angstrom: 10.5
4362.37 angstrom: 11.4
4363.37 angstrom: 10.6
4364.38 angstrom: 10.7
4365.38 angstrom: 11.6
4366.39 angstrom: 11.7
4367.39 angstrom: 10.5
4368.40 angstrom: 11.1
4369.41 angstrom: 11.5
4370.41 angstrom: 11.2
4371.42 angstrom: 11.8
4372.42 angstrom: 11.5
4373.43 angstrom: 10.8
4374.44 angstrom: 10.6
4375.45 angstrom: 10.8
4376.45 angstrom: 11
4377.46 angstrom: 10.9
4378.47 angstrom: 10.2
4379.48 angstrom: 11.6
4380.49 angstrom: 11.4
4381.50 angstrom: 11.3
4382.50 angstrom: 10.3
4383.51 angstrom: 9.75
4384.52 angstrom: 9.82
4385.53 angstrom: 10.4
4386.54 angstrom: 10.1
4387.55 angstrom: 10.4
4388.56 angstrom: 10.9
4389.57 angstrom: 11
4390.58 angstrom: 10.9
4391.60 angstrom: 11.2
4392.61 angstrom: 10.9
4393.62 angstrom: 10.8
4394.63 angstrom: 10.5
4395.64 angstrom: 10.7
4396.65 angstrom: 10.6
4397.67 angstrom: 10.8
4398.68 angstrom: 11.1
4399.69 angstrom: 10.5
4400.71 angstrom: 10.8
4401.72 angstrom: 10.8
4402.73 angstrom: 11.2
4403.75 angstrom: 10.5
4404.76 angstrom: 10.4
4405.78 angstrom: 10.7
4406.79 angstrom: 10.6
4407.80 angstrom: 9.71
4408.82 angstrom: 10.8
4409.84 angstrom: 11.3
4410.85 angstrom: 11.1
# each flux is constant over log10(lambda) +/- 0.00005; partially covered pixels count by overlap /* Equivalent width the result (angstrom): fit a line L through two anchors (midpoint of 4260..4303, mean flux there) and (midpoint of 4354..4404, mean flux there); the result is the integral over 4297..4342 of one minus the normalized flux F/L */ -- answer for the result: 1.9 angstrom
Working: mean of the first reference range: 11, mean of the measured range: 10.5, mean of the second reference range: 10.8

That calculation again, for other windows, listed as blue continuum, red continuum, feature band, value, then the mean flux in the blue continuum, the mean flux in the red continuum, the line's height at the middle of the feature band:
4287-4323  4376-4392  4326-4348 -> 2.91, 11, 10.7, 10.9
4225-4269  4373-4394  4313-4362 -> 3.08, 10.9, 10.7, 10.8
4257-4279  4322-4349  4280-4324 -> -2.81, 11.1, 9.64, 10.3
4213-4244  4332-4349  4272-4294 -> -2.28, 10.9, 9.03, 9.97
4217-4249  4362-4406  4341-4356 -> 1.57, 10.9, 10.8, 10.9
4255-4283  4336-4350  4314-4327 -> -1.60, 11.1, 8.82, 9.51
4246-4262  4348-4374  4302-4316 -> -0.51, 10.9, 10.8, 10.9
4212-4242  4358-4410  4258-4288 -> -0.57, 10.9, 10.8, 10.9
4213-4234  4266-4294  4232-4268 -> -0.26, 10.8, 11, 10.9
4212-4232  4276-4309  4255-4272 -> -0.13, 10.8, 11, 10.9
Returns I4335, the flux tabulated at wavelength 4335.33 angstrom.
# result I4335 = 9.99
